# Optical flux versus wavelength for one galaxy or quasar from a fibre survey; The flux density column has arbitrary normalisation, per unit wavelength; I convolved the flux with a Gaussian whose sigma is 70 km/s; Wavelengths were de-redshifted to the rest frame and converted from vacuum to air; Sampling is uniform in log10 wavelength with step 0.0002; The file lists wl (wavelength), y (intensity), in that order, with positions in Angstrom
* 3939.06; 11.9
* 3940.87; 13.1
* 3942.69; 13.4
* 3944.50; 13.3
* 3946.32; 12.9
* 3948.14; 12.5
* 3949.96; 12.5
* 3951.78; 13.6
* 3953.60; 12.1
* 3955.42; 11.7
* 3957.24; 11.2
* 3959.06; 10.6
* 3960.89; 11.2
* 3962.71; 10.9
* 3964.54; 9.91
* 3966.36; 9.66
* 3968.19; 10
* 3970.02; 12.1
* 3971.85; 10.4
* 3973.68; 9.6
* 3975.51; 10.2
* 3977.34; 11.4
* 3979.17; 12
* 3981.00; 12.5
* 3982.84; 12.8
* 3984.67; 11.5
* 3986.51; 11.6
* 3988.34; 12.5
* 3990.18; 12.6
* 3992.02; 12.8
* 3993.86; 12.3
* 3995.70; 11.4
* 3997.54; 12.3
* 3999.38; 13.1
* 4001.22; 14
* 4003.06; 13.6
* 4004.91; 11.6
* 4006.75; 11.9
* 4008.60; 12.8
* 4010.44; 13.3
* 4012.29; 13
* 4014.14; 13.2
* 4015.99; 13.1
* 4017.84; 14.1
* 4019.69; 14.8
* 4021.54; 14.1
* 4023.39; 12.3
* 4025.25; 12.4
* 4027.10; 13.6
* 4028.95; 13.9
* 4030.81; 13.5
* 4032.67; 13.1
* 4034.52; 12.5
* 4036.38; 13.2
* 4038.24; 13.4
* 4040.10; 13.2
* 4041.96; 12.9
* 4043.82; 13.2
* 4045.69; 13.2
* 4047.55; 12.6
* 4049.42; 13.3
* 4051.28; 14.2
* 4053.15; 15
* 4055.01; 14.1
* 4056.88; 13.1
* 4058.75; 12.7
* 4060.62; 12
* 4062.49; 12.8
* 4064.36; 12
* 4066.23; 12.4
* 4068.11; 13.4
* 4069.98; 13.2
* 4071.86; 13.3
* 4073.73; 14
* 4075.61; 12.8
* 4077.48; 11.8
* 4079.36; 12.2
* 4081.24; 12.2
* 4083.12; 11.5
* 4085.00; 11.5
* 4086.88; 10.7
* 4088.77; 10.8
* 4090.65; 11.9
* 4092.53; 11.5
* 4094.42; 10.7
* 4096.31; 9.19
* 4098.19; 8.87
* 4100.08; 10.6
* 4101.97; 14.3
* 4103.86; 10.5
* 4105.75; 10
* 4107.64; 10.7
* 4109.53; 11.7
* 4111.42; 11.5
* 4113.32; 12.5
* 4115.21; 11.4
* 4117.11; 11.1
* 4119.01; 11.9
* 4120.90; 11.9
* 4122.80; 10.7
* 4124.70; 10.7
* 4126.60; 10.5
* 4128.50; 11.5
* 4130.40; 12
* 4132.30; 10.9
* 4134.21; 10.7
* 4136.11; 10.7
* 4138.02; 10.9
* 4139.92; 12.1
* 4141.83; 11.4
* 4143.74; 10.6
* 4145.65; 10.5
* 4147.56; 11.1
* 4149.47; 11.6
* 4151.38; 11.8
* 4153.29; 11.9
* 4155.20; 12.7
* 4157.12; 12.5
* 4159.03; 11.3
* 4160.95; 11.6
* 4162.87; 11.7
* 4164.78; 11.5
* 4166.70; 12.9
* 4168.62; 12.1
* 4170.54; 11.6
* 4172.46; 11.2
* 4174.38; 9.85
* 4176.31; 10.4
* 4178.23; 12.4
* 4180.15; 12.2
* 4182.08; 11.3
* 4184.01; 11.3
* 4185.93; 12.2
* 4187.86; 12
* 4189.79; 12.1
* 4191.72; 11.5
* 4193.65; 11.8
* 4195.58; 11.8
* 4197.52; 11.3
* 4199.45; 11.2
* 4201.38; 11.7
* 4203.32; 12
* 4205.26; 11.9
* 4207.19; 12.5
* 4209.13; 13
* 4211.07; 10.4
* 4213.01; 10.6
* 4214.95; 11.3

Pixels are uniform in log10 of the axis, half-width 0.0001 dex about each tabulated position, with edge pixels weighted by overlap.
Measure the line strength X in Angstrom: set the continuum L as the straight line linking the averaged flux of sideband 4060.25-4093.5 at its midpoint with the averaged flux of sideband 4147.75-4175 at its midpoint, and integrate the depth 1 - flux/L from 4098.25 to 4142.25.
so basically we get 2.6 Angstrom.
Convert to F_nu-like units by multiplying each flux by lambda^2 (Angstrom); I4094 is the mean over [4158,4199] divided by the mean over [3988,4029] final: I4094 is 0.97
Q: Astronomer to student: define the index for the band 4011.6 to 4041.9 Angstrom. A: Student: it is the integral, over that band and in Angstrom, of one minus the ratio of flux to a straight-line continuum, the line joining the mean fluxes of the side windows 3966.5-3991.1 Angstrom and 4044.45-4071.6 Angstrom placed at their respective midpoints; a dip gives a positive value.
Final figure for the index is -2.12 Angstrom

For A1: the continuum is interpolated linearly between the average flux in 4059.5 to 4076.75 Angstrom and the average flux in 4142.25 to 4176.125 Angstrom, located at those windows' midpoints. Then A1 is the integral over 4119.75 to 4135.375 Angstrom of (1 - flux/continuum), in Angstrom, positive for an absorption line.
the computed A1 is 1.1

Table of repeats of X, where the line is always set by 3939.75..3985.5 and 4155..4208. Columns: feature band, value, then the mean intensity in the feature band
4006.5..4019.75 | -1.8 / 13.2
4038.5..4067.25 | -3.6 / 13.1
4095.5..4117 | 1.2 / 11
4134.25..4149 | 0.8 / 11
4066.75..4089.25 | -1.2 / 12.3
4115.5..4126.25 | 0.4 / 11.2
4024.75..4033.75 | -1.3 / 13.3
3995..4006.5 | -1.0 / 12.7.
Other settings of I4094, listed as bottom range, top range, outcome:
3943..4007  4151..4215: 1.09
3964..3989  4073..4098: 1.09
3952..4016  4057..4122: 1.04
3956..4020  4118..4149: 1.00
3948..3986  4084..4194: 1.09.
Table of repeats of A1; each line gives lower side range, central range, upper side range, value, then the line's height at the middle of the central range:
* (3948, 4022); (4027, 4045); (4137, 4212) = -1.89 Angstrom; 12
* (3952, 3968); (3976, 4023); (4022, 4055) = -2.12 Angstrom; 12.2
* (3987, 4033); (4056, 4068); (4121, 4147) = -0.37 Angstrom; 12.2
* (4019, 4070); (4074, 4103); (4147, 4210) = 2.98 Angstrom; 12.7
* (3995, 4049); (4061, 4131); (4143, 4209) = 4.43 Angstrom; 12.4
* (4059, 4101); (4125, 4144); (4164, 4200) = 0.92 Angstrom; 11.7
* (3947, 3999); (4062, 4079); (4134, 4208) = -1.82 Angstrom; 11.6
